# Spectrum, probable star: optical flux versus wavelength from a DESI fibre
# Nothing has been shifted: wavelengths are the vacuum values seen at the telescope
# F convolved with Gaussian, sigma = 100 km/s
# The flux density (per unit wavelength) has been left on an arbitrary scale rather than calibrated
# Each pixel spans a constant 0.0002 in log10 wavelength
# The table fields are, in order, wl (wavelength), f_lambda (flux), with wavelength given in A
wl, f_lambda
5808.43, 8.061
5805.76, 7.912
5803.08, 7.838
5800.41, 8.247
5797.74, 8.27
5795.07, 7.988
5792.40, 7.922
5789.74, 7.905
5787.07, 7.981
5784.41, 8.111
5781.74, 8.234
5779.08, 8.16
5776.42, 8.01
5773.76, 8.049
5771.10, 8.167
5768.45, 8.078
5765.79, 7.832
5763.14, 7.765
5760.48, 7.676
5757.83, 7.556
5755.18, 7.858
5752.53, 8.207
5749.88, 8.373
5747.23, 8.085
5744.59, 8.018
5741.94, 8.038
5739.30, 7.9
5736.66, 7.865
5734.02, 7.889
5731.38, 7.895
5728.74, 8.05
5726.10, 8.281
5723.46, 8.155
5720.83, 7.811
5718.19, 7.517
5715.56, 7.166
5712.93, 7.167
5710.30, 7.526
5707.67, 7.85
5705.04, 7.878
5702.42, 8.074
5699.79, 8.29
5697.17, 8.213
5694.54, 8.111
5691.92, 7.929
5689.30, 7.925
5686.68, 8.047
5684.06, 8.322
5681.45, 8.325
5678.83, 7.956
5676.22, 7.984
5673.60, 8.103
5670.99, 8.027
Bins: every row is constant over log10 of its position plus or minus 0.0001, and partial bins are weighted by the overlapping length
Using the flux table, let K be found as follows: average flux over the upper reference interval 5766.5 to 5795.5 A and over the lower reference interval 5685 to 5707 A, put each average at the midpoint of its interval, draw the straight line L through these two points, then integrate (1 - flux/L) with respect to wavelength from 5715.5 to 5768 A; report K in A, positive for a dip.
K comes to 0.9 A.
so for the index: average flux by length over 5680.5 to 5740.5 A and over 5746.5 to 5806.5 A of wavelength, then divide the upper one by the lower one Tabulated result 1.01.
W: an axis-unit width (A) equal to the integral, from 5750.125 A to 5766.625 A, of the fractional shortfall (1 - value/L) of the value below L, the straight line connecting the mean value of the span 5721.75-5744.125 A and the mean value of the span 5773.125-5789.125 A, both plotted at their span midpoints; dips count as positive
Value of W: 0.40 A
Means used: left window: 8.01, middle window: 7.85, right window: 8.08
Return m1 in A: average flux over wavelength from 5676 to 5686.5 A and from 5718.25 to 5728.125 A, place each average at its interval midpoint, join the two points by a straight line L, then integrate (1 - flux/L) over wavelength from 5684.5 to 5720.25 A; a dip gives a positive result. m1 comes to 1.1 A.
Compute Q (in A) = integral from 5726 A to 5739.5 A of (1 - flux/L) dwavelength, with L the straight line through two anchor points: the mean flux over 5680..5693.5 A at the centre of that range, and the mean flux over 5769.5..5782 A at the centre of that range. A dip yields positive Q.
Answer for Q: 0.3 A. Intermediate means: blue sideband 8.11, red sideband 8.12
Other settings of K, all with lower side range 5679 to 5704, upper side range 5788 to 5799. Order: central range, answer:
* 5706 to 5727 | 1.1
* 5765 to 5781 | 0.0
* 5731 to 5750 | 0.2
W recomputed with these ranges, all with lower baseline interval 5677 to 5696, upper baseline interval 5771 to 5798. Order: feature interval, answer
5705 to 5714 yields 0.56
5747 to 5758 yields 0.02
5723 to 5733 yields -0.01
